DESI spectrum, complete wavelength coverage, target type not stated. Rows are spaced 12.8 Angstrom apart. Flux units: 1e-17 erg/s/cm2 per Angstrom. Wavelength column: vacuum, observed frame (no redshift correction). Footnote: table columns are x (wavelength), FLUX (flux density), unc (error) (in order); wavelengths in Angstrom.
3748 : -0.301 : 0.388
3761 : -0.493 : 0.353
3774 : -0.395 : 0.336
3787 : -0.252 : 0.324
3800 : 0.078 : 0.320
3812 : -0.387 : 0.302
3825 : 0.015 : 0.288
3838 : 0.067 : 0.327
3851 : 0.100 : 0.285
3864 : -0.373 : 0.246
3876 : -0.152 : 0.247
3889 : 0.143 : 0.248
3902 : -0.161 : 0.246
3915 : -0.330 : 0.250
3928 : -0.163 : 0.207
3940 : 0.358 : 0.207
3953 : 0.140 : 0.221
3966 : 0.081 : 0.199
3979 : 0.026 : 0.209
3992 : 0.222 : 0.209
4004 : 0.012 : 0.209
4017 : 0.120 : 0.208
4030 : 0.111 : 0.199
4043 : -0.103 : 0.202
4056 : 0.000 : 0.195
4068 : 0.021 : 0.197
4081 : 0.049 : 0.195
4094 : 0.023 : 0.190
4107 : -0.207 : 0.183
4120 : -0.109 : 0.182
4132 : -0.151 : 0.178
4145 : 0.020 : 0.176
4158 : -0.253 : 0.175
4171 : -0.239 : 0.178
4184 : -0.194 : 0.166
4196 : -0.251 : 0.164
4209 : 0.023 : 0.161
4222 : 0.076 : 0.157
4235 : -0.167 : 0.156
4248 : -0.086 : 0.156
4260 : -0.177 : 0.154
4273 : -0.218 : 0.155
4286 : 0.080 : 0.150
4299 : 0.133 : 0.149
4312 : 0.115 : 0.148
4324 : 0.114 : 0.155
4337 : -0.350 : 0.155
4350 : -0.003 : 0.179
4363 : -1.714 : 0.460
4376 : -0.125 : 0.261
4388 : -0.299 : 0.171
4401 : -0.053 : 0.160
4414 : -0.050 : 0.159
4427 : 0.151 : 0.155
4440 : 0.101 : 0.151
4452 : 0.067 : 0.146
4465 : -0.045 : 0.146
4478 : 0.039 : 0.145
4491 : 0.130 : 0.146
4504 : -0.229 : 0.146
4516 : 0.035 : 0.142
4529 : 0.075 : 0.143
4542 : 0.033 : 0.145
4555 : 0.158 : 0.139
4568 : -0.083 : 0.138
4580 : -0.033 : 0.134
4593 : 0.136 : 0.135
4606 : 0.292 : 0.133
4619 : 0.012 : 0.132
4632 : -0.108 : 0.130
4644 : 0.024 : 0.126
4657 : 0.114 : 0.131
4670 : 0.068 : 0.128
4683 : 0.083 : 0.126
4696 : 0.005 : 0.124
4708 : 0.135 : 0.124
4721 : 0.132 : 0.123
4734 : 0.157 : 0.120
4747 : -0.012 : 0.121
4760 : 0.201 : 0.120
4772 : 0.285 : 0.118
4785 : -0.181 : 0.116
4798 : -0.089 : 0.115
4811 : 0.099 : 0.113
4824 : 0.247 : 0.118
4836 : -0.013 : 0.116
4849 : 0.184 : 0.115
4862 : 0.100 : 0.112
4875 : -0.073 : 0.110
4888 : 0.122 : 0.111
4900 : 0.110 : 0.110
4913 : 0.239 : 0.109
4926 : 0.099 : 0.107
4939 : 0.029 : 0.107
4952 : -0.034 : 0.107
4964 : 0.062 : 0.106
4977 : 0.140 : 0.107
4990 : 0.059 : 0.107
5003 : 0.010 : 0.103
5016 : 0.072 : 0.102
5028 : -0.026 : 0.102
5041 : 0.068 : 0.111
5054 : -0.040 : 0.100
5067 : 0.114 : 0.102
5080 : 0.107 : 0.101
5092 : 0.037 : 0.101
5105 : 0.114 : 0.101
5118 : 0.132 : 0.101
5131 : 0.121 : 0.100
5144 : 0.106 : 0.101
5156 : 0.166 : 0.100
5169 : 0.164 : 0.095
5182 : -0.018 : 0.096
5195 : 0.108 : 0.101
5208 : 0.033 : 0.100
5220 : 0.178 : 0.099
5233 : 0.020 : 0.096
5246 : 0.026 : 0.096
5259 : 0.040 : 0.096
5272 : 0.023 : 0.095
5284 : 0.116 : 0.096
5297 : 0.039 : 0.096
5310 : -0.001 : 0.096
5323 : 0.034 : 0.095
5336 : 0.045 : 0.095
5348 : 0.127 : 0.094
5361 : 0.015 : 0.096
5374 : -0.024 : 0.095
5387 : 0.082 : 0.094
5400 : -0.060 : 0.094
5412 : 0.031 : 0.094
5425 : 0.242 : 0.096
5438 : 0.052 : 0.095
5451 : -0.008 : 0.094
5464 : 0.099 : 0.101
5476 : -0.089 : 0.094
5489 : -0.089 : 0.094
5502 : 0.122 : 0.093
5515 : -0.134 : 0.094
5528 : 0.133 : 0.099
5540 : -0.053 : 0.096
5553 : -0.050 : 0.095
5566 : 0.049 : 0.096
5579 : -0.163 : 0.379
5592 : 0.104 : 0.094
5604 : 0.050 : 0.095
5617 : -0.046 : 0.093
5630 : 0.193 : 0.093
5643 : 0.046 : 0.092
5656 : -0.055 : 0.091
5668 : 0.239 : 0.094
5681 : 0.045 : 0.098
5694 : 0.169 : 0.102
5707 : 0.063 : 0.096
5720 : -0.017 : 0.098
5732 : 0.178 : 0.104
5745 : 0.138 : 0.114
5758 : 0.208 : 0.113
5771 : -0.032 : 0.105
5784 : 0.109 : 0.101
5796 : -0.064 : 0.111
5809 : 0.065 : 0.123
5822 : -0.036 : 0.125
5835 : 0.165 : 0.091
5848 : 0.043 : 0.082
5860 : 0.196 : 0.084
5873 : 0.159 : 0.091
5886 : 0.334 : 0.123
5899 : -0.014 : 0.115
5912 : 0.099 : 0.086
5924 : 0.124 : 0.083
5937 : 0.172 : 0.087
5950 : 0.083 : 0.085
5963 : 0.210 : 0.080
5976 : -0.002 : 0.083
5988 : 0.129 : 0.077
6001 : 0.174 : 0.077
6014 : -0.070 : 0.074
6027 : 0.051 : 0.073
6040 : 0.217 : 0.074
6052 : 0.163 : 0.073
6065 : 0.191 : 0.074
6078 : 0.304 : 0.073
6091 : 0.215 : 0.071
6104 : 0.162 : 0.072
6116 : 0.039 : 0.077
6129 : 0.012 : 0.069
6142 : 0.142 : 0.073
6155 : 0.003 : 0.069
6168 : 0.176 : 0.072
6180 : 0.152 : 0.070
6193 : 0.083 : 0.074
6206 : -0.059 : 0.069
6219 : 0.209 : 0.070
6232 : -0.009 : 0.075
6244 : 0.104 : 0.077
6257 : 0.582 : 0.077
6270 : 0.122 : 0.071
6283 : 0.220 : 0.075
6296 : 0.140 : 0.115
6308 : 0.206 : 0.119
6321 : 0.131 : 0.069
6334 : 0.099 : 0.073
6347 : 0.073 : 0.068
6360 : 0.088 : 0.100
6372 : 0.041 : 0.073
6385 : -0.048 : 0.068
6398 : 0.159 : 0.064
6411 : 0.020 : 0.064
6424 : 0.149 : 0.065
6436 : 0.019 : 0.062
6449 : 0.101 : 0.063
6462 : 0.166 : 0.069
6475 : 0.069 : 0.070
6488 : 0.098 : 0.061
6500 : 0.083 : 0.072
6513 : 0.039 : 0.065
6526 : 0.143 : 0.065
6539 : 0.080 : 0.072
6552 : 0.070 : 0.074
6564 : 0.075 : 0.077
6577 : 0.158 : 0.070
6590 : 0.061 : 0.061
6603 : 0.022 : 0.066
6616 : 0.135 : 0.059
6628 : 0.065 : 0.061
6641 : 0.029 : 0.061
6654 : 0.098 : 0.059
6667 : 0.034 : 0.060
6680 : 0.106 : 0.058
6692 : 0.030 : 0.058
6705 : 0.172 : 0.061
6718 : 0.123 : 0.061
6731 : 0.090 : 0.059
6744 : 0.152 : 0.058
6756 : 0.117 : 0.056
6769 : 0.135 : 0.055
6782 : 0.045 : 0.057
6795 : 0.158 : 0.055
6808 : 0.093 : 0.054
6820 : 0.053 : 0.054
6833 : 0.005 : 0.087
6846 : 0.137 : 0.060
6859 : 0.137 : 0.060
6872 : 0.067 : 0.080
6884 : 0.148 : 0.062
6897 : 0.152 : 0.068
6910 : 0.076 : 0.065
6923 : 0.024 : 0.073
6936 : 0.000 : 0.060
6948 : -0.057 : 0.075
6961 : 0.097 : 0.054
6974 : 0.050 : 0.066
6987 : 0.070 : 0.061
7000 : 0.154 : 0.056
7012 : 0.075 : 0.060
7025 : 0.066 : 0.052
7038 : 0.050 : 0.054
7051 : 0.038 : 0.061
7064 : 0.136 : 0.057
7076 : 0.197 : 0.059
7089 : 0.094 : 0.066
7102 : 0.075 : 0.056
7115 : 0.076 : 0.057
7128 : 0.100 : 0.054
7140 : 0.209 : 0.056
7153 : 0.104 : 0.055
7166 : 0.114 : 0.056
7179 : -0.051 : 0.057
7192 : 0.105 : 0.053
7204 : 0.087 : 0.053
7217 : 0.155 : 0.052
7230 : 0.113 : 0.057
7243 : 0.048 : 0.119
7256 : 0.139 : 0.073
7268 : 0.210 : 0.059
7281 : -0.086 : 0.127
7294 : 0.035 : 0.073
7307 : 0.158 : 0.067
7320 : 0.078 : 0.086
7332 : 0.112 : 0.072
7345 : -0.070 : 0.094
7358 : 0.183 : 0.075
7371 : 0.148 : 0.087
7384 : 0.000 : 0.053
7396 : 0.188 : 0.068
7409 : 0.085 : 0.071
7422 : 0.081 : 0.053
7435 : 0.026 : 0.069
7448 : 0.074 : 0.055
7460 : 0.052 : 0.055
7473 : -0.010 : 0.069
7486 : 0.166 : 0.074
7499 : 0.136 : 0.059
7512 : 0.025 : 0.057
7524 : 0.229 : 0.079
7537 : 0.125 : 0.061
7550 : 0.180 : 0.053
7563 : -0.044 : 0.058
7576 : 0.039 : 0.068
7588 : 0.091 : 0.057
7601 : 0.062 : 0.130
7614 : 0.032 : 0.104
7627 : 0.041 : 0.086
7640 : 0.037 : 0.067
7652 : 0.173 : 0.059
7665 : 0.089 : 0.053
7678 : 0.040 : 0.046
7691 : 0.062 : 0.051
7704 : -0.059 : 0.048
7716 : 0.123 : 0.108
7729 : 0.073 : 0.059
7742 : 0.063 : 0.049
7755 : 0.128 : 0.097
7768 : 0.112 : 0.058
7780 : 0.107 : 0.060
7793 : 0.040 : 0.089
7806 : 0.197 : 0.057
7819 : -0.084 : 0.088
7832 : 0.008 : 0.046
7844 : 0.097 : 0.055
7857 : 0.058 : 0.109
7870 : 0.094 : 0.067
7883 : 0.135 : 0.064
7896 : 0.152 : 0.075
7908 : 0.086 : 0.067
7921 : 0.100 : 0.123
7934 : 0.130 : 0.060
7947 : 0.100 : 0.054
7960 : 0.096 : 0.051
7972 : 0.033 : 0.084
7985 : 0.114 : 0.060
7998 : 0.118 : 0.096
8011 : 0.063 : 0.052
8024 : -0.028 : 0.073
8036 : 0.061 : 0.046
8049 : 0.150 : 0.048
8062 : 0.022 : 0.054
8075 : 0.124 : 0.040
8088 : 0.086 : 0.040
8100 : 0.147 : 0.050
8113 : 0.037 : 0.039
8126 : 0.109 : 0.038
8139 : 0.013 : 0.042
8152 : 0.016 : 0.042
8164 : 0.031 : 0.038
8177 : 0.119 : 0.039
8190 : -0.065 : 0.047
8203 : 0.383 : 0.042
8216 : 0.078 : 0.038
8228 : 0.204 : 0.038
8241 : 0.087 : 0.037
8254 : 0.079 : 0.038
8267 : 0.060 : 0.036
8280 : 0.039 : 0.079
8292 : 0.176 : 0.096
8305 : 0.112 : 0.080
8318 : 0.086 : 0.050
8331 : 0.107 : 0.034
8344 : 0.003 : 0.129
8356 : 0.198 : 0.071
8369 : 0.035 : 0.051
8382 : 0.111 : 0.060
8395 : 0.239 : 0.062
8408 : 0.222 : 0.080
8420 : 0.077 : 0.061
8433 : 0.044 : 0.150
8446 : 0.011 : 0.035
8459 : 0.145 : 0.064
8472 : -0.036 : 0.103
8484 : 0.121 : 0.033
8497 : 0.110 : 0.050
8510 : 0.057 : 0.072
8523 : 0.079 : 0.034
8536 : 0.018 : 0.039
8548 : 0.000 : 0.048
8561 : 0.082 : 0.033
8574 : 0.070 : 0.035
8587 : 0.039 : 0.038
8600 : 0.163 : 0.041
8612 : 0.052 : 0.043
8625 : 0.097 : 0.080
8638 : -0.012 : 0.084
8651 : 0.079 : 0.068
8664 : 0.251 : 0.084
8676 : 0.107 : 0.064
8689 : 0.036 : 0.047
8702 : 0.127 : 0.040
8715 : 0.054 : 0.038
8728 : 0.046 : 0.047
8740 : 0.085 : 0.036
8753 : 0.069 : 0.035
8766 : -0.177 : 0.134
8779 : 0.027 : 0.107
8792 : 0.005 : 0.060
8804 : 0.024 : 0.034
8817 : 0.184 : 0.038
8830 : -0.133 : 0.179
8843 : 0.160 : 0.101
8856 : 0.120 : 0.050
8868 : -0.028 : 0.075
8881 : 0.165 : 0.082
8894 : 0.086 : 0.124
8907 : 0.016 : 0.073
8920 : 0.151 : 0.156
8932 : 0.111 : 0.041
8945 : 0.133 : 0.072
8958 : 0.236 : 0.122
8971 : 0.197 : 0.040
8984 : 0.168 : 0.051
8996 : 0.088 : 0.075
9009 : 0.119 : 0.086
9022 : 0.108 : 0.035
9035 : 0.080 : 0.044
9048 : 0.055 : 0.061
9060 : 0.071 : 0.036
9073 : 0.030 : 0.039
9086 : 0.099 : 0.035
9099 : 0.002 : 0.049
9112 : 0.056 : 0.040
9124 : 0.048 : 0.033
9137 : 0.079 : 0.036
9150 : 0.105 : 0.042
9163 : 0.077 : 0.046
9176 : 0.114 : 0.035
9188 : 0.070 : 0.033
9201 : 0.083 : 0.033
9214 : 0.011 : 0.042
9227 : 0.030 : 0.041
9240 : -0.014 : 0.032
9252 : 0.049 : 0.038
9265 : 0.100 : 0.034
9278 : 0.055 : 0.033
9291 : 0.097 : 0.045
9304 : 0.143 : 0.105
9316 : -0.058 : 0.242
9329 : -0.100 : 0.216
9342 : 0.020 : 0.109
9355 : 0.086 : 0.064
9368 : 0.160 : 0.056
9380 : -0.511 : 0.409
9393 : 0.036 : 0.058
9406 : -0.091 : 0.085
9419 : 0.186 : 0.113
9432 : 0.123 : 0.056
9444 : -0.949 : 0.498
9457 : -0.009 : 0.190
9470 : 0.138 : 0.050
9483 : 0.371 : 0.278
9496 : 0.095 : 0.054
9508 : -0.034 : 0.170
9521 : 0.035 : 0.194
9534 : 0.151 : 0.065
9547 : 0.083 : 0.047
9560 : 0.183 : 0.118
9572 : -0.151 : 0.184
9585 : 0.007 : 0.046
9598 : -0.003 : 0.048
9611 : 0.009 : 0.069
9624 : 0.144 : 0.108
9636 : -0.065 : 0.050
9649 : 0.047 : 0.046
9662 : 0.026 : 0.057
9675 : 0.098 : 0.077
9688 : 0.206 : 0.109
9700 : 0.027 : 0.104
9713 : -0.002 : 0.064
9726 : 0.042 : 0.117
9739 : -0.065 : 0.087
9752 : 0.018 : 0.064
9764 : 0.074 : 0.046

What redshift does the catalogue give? 0.250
